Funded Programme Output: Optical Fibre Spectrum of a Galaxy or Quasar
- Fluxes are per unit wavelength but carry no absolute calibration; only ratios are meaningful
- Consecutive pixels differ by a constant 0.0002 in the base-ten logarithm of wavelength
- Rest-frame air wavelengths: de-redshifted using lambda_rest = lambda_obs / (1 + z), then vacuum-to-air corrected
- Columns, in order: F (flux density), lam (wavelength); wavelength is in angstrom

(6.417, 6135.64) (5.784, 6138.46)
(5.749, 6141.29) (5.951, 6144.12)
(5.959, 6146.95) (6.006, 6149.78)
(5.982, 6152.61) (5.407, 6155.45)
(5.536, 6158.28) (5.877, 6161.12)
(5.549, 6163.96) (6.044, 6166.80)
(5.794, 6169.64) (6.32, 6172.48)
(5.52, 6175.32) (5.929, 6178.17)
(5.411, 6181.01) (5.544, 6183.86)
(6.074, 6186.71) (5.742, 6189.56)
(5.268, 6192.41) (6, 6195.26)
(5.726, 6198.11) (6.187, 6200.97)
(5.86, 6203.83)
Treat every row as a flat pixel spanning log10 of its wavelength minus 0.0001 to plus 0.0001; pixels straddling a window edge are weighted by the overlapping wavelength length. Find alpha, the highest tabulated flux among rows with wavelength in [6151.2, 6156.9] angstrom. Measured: 5.982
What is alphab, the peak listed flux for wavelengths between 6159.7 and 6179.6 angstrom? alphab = 6.32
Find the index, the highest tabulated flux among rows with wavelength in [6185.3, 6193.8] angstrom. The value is 6.074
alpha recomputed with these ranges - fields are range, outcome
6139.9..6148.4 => 5.959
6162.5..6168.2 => 6.044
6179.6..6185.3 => 5.544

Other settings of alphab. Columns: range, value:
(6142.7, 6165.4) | 6.006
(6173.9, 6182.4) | 5.929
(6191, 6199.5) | 6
